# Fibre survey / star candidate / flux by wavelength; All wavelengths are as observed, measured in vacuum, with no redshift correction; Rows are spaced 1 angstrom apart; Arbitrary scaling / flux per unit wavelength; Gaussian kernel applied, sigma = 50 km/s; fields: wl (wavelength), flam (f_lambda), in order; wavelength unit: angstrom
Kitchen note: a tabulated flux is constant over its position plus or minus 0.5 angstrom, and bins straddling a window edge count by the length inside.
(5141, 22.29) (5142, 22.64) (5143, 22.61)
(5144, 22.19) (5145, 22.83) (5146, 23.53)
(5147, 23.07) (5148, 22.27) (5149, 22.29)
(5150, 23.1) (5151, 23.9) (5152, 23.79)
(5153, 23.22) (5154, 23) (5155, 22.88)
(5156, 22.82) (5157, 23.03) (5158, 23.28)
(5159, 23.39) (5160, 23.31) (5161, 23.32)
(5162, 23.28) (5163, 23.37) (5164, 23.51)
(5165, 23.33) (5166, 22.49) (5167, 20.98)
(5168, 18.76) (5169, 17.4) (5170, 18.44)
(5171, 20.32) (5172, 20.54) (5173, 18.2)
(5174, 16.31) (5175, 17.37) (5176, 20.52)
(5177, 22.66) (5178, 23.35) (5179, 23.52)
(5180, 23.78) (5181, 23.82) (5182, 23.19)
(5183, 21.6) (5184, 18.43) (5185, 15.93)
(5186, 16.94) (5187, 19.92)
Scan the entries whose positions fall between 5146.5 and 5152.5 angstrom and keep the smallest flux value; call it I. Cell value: 22.27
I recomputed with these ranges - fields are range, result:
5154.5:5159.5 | 22.82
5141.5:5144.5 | 22.19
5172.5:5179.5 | 16.31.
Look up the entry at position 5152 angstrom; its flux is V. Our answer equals 23.79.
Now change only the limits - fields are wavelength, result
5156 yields 22.82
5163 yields 23.37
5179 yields 23.52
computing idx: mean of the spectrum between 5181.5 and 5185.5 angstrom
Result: 19.8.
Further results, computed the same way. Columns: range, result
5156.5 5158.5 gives 23.2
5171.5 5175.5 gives 18.1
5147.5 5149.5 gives 22.3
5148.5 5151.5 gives 23.1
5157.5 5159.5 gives 23.3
